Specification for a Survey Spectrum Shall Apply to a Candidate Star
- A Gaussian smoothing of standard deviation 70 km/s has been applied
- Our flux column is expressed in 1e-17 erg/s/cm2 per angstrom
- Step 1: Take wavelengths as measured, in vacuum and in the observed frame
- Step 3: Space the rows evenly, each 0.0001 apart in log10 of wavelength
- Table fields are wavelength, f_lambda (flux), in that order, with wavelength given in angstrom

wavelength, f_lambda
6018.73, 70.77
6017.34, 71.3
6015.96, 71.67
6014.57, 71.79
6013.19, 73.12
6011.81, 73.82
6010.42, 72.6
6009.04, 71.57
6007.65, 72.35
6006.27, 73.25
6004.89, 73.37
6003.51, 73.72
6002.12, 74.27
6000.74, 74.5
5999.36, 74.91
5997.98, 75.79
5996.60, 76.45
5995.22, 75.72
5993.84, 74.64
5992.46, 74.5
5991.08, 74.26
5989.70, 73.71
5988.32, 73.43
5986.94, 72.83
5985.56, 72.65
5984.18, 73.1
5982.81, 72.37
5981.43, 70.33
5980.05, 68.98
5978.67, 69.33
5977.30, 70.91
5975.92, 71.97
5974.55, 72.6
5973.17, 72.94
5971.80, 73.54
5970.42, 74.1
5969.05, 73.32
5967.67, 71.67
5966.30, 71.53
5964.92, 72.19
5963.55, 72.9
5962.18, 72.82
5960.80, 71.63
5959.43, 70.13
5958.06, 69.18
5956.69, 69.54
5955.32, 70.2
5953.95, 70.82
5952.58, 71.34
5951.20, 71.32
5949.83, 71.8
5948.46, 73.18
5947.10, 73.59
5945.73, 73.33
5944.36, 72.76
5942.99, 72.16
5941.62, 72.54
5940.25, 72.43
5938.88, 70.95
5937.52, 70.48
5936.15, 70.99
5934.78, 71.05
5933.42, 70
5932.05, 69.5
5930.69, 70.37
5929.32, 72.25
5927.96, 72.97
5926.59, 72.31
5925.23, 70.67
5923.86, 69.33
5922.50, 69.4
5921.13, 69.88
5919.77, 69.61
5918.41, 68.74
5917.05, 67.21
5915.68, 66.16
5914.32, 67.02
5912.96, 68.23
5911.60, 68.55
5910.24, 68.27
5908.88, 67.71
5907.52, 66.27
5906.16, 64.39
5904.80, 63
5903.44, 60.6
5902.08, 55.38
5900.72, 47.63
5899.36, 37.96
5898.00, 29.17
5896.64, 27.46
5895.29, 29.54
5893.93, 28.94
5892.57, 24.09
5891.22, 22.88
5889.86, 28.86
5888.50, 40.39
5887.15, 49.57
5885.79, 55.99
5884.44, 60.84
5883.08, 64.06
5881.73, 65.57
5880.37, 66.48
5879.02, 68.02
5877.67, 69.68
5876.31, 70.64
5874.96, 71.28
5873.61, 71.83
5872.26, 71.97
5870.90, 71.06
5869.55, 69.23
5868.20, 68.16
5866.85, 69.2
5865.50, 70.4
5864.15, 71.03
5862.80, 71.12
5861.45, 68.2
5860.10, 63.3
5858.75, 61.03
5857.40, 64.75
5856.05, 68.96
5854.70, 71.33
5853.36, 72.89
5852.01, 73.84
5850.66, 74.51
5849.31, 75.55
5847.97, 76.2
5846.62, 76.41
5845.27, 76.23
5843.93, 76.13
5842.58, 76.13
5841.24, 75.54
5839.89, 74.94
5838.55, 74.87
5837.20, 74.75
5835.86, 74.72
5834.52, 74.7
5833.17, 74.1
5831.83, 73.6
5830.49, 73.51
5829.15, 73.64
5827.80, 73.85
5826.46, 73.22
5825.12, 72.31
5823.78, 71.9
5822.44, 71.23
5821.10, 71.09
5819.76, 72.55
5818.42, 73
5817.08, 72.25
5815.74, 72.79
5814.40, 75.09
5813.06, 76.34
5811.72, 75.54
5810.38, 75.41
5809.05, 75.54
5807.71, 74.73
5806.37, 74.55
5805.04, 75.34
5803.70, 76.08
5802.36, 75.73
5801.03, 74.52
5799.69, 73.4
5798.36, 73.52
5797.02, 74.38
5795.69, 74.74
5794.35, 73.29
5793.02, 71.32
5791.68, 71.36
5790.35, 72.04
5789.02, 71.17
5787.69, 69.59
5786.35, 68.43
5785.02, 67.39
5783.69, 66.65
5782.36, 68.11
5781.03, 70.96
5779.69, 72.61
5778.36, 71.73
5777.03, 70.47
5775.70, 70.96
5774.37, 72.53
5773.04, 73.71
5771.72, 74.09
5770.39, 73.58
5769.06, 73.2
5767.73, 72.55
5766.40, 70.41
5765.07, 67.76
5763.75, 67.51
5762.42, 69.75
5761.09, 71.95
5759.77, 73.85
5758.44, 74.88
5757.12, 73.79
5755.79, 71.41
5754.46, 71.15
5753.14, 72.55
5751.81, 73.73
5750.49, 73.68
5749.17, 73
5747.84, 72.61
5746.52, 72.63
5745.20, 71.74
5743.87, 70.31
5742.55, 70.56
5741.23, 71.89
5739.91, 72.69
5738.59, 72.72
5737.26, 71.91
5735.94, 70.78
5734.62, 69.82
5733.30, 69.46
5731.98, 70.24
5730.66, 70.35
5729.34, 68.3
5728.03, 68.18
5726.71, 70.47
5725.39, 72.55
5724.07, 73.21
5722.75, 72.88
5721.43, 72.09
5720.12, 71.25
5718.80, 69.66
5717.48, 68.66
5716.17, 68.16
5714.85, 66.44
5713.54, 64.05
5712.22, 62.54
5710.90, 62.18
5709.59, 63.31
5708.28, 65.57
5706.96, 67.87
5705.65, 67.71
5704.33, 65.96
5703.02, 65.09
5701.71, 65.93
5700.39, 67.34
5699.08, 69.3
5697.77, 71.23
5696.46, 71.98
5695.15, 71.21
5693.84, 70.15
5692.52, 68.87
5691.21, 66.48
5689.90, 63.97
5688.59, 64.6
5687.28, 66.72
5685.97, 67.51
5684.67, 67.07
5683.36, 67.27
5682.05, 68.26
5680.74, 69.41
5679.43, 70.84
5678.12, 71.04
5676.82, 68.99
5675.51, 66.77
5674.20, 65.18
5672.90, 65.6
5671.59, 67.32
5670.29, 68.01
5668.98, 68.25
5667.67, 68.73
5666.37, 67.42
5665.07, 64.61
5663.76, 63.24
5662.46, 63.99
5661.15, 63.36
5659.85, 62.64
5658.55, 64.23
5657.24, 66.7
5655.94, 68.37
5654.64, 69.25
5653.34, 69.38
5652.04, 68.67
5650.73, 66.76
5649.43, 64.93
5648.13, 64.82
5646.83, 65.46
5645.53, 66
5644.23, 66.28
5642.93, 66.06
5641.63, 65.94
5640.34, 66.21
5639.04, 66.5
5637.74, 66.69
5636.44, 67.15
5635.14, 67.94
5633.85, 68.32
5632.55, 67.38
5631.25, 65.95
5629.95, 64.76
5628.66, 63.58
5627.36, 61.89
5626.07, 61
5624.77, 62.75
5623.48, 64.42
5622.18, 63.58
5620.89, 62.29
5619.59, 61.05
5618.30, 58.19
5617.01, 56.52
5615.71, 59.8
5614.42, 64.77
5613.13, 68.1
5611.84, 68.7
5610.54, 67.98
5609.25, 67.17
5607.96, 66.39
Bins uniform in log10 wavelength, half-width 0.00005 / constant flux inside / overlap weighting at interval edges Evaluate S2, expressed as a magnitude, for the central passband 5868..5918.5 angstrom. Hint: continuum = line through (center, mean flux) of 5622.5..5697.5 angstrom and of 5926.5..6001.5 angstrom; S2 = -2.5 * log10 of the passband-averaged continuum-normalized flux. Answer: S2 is 0.24 mag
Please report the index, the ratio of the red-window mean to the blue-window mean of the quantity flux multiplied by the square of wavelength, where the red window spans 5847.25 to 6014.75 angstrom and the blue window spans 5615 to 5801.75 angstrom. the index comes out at 1.06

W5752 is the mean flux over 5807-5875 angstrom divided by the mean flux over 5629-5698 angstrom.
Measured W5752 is 1.08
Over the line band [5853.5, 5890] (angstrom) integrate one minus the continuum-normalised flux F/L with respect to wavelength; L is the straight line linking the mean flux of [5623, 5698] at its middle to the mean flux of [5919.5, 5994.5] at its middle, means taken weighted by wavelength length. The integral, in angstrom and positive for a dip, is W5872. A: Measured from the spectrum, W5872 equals 2.6 angstrom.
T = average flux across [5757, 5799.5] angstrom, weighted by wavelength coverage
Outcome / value 71.5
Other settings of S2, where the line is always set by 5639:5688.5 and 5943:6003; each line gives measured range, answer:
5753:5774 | -0.052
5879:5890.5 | 0.278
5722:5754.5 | -0.052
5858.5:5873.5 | 0.025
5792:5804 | -0.070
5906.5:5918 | 0.064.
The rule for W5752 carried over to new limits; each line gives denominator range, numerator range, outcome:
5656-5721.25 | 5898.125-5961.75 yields 1.01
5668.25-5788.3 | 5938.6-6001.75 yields 1.04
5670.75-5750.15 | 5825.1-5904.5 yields 0.92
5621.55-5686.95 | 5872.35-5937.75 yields 0.90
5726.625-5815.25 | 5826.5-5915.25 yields 0.88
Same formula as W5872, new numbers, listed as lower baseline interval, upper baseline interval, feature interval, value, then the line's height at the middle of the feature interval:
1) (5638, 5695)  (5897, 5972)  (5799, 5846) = -4.68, 67.5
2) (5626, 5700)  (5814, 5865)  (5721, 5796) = -1.51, 70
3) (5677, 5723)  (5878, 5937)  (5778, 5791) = -1.17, 64.1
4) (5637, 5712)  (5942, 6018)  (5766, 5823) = -2.92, 69.1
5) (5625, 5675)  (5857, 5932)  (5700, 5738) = -2.27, 64.5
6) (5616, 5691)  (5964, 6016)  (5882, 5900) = 8.08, 70.9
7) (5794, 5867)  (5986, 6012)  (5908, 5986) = 2.93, 73.7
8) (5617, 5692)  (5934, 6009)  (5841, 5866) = -0.60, 70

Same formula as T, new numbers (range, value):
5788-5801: 72.8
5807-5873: 72.6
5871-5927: 58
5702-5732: 68.1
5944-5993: 72.1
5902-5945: 69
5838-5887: 70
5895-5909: 49.8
